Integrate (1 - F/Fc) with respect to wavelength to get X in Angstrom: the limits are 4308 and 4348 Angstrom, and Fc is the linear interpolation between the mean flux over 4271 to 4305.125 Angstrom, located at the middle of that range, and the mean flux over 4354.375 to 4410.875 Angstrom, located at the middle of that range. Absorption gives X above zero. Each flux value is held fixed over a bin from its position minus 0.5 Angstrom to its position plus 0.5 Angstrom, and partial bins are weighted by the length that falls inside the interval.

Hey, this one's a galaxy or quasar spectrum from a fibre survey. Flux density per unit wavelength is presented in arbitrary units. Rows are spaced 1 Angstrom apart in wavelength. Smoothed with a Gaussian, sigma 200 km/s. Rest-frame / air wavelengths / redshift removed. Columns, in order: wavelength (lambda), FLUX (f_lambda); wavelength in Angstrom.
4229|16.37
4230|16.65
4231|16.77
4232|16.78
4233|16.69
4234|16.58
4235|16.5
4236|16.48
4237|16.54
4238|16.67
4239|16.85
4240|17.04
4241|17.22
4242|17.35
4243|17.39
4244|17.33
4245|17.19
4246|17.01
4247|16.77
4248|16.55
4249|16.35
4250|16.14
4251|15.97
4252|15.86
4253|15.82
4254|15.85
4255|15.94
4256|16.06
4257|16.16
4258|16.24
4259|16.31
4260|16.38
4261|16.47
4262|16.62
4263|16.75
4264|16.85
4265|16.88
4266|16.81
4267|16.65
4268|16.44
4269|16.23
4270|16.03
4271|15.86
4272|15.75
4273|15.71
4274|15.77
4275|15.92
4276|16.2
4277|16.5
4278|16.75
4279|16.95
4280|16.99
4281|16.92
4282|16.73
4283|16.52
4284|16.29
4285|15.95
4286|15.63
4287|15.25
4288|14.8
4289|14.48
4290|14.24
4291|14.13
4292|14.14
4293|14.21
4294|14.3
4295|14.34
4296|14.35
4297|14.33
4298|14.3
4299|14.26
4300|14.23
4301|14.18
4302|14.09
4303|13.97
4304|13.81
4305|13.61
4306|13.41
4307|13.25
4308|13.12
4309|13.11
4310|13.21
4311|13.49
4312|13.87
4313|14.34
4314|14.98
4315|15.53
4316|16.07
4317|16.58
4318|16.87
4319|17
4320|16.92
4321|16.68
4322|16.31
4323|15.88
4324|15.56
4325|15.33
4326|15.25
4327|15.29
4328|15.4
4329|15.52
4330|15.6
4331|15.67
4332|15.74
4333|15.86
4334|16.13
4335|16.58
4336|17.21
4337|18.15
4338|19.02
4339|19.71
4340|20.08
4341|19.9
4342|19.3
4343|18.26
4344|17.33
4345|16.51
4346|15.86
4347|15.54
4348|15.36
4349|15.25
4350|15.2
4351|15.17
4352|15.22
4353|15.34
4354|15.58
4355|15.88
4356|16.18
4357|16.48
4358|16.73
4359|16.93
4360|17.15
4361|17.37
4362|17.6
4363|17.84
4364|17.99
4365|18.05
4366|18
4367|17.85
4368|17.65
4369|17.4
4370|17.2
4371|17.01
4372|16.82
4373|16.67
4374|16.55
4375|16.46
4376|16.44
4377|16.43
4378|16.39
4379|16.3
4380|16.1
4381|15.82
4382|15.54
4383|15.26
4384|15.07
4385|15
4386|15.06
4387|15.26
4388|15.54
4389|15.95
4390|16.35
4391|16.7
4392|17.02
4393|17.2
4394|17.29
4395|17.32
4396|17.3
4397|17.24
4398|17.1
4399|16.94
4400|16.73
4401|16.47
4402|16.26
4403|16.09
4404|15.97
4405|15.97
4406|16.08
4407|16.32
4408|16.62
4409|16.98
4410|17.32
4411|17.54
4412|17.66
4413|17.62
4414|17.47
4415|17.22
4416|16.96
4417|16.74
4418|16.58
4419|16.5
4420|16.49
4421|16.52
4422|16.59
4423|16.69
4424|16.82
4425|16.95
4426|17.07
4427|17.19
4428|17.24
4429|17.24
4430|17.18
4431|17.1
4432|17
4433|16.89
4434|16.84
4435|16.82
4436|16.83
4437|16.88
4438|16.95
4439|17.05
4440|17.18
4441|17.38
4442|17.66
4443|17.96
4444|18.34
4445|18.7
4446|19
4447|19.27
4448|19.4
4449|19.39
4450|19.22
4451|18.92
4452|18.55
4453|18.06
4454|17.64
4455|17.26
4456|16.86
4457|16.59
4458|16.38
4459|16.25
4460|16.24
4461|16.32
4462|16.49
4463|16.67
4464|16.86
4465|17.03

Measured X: -1.1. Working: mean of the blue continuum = 15.2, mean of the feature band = 16.2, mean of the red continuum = 16.6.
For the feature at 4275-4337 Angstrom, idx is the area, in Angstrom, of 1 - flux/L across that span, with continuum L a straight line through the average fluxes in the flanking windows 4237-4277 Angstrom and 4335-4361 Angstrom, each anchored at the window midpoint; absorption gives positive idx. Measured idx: 5.4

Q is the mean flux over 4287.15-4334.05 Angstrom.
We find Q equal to 14.8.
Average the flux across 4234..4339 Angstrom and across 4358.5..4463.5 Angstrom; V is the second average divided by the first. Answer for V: 1.1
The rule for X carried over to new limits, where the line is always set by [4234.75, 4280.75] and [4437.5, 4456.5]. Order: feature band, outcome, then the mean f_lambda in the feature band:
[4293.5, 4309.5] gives 2.80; 13.9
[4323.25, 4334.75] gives 1.01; 15.6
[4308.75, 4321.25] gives 1.25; 15.3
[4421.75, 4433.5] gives 0.63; 17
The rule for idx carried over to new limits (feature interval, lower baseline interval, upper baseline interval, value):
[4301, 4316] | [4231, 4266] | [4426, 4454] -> 2.7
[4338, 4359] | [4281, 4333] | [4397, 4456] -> -1.4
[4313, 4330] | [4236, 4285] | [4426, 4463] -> 0.9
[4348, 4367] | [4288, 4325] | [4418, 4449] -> -1.0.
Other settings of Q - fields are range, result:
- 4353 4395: 16.6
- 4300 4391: 16.1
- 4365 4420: 16.6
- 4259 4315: 15.2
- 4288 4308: 14.1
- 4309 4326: 15.5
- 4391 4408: 16.7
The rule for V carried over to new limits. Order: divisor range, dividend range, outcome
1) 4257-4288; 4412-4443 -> 1.04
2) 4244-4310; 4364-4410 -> 1.06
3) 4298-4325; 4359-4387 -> 1.13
